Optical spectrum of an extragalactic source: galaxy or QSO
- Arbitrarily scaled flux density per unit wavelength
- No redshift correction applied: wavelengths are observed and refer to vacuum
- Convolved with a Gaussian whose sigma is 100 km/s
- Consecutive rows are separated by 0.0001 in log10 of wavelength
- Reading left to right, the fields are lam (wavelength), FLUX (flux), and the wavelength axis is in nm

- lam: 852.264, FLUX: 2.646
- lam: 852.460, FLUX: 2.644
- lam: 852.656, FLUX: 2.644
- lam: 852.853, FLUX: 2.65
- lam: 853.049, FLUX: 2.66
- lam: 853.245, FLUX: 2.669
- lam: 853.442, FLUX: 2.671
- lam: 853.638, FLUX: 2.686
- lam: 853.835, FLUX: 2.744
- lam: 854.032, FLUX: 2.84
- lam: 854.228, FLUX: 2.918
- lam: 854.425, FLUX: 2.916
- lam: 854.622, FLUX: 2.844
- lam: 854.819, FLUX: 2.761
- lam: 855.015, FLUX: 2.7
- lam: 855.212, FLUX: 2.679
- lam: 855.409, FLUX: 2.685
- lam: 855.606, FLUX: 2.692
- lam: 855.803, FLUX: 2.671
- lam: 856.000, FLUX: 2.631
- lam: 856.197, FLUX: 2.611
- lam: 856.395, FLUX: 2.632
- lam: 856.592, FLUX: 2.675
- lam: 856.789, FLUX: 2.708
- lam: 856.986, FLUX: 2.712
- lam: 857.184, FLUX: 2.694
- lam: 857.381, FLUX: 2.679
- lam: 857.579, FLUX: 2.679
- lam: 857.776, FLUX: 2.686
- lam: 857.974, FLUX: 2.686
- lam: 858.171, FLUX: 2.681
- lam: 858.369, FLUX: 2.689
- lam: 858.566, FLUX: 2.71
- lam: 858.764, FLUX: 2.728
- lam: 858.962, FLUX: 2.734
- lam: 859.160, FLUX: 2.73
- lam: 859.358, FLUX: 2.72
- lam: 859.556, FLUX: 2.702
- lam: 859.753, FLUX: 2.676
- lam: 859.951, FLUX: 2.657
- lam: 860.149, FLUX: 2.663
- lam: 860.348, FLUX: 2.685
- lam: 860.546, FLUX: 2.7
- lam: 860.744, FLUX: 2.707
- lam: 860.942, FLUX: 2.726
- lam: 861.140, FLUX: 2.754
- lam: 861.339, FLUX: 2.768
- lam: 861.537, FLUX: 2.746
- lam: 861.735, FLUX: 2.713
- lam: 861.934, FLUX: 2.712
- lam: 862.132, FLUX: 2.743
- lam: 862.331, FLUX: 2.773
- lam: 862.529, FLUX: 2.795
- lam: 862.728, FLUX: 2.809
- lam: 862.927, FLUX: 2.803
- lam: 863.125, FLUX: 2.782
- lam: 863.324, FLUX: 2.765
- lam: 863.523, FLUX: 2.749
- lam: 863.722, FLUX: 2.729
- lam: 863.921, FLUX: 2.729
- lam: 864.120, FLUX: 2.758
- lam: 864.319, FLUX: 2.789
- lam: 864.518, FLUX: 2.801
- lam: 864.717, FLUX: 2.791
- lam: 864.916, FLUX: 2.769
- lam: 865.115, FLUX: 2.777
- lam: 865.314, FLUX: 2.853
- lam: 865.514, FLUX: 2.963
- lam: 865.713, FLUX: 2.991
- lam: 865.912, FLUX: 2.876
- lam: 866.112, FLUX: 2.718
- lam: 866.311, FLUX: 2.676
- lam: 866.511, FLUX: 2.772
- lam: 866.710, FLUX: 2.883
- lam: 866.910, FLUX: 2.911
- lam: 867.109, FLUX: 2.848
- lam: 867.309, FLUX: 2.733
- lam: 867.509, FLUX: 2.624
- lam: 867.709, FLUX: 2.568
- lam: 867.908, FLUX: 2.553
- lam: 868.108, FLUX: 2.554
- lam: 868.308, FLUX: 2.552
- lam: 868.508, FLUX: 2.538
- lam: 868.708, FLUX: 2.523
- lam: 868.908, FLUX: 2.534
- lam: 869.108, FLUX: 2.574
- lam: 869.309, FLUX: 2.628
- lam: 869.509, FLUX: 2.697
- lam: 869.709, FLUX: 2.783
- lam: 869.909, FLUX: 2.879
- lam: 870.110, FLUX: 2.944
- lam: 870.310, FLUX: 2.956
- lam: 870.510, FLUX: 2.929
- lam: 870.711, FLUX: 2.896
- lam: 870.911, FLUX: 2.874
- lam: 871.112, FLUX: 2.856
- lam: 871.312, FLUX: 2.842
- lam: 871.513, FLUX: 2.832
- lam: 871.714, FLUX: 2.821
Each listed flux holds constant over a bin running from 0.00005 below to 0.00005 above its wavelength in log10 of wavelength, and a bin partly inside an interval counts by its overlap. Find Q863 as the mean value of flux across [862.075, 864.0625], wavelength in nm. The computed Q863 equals 2.77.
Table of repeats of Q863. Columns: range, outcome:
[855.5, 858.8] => 2.68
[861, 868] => 2.77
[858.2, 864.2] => 2.73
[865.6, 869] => 2.7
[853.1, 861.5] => 2.71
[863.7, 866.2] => 2.81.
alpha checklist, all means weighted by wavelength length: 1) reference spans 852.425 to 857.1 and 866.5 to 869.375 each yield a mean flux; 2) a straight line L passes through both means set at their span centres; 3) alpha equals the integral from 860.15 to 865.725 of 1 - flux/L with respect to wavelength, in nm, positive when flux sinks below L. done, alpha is -0.20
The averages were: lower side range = 2.71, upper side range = 2.65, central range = 2.77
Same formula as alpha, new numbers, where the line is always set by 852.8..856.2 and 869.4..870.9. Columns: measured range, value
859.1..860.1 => 0.029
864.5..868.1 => 0.073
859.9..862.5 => 0.062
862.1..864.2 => 0.029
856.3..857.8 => 0.037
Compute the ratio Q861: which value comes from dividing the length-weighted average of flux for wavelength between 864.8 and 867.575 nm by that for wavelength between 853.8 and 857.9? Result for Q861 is 1.0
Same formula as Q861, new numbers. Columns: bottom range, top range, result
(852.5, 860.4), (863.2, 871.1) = 1.02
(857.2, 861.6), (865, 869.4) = 1.00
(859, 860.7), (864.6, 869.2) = 1.01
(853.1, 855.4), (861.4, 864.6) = 1.00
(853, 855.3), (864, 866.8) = 1.02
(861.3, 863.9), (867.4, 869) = 0.93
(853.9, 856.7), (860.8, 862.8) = 1.01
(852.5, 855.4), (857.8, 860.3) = 0.98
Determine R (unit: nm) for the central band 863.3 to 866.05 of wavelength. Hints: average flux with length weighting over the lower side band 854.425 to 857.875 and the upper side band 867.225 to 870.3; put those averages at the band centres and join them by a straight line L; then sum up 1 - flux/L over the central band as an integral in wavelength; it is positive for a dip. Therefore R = -0.15 nm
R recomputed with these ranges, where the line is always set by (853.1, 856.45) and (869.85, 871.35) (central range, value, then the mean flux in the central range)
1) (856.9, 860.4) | 0.09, 2.69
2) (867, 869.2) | 0.21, 2.6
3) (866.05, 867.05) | 0.02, 2.8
